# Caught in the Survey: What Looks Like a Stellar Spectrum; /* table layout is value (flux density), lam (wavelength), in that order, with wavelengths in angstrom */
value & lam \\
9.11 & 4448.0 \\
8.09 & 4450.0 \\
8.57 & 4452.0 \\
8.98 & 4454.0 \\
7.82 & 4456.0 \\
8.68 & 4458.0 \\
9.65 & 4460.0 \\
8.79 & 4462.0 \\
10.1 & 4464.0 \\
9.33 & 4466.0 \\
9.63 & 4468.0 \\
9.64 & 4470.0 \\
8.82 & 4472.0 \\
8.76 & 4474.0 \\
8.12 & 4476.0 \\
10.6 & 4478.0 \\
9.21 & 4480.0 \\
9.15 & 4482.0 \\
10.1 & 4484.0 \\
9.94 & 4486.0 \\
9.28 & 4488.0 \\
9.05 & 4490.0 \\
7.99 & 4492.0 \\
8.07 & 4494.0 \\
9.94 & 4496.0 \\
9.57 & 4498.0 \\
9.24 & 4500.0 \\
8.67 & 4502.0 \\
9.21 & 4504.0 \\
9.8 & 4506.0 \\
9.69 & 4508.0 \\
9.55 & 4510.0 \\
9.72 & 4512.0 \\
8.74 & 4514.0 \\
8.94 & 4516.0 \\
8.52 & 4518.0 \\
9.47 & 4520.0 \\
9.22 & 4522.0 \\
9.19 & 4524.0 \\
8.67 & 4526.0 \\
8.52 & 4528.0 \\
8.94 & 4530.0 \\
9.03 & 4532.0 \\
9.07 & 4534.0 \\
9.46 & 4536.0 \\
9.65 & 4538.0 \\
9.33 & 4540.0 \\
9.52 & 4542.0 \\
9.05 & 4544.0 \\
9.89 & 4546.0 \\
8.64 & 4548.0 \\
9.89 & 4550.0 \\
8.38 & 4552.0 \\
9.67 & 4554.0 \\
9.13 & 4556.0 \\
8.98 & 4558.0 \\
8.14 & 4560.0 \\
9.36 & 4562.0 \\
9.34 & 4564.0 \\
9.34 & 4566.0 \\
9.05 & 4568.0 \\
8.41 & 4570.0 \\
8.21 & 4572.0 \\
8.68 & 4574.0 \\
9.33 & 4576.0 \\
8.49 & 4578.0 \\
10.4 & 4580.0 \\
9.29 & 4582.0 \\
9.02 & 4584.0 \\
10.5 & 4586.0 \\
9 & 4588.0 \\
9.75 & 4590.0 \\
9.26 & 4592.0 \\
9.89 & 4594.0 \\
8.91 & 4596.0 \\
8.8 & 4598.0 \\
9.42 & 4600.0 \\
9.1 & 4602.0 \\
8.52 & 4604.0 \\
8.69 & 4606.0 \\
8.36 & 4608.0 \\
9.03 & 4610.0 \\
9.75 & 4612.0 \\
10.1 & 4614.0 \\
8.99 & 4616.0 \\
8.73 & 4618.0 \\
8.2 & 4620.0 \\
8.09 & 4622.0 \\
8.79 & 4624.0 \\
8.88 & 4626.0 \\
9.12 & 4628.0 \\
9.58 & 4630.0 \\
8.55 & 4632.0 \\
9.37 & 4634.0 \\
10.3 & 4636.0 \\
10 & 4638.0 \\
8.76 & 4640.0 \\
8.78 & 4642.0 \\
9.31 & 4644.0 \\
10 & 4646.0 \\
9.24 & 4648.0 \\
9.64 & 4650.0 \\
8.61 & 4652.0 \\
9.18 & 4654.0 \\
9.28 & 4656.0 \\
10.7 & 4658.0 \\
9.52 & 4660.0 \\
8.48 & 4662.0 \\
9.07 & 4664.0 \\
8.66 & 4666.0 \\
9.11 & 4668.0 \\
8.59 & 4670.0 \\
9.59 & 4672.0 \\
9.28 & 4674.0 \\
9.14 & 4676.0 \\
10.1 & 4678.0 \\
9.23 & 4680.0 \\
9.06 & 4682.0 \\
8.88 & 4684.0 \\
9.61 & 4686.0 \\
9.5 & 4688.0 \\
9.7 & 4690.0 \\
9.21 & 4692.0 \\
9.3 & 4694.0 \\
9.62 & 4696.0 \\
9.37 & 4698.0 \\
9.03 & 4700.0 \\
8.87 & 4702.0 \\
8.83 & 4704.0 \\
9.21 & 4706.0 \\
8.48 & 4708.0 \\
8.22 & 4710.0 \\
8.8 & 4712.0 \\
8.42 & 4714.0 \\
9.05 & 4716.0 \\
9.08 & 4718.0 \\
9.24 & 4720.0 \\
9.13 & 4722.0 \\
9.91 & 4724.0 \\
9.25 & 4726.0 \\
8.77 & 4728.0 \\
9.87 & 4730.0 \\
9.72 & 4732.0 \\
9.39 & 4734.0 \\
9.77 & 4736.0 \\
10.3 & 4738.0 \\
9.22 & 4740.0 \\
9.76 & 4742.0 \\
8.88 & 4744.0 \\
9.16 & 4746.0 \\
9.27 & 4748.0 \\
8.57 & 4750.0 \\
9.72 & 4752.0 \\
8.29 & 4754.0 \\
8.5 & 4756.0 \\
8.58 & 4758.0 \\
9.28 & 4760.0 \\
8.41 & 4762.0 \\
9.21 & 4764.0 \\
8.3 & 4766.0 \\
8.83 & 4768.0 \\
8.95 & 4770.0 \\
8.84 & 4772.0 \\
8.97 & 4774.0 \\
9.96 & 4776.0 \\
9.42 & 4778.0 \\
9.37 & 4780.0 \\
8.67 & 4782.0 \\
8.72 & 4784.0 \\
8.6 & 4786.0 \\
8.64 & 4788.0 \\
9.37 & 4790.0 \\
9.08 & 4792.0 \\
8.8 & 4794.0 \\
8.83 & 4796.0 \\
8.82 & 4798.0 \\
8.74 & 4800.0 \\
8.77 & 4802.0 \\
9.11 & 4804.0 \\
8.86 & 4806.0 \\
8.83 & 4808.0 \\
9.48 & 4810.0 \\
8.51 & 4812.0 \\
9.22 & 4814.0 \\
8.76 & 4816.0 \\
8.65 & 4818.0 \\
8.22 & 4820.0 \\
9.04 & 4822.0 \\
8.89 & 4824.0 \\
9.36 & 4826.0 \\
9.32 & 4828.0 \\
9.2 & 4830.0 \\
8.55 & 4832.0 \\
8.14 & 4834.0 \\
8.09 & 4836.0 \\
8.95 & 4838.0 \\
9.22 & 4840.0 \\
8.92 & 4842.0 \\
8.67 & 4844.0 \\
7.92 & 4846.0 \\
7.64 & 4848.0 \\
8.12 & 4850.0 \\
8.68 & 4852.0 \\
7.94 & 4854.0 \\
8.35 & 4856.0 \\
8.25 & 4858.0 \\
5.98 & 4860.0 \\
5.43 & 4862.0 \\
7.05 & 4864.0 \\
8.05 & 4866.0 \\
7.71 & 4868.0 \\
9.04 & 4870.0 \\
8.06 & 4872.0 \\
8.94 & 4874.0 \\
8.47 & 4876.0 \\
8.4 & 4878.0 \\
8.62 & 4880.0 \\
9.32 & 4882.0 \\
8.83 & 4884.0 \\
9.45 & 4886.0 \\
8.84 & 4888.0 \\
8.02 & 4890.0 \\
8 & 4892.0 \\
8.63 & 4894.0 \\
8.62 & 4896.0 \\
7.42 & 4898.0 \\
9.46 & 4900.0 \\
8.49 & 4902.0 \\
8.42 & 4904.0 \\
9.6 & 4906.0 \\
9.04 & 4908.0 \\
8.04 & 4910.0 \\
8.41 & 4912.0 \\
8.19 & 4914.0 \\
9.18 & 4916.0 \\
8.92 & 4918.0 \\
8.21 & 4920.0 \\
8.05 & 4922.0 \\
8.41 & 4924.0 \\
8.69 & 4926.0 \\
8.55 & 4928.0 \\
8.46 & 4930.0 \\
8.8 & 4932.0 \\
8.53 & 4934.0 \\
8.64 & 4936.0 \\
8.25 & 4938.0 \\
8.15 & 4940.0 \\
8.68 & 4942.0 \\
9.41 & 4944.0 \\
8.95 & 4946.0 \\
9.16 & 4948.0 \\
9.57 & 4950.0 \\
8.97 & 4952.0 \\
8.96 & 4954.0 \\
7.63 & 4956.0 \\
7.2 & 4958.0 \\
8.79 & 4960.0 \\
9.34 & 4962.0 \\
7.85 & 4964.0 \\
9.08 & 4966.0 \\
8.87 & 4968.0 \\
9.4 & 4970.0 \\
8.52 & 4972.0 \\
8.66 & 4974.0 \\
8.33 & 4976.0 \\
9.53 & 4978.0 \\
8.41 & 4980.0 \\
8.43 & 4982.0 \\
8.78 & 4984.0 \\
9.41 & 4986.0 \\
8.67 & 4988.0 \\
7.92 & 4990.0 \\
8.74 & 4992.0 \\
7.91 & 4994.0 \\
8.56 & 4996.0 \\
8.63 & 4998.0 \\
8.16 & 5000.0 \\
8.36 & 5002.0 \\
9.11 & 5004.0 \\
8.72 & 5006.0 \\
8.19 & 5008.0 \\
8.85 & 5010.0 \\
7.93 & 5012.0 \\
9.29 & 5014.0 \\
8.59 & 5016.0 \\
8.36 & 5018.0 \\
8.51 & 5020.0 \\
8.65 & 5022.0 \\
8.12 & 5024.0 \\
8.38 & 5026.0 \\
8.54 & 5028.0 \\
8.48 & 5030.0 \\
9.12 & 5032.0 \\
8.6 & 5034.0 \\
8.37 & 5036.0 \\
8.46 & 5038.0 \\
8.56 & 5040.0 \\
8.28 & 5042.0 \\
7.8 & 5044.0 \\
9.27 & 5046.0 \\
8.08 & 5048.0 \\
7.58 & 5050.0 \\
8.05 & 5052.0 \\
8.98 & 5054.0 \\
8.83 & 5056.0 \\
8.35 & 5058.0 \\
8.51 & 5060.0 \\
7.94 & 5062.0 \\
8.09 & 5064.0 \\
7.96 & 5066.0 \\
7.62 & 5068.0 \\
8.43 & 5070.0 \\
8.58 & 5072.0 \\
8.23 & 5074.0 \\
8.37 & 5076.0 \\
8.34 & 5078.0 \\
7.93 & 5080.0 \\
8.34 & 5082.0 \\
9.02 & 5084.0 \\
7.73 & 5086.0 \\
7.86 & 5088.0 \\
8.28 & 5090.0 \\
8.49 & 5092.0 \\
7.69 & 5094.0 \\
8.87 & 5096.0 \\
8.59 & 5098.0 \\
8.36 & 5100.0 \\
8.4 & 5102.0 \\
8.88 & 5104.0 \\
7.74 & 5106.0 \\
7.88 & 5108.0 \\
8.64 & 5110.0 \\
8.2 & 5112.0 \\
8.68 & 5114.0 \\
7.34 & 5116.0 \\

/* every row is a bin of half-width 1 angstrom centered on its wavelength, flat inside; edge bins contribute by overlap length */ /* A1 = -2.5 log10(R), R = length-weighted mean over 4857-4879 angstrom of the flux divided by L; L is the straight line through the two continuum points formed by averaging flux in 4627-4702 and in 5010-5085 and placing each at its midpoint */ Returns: 0.14 mag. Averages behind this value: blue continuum 9.3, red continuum 8.4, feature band 7.76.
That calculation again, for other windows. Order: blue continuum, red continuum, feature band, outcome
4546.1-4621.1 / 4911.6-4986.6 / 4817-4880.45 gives 0.061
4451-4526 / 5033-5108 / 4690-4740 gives -0.045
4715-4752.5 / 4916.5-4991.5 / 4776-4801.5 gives 0.028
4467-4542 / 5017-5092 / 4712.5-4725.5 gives -0.031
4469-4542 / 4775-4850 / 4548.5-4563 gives 0.009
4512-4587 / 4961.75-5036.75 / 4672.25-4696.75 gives -0.049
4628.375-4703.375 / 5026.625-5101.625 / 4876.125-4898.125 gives 0.021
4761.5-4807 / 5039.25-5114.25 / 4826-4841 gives 0.000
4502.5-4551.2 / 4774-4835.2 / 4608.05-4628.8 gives 0.023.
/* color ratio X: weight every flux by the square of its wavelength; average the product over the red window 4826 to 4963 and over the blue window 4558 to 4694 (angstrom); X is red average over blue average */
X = 1.0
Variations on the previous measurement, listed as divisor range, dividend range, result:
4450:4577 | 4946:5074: 1.15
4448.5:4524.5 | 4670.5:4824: 1.11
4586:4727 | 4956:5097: 1.07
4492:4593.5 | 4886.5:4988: 1.11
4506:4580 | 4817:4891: 1.05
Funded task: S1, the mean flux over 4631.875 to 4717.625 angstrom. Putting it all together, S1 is 9.21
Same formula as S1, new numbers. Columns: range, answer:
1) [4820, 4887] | 8.38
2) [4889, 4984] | 8.62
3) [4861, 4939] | 8.44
